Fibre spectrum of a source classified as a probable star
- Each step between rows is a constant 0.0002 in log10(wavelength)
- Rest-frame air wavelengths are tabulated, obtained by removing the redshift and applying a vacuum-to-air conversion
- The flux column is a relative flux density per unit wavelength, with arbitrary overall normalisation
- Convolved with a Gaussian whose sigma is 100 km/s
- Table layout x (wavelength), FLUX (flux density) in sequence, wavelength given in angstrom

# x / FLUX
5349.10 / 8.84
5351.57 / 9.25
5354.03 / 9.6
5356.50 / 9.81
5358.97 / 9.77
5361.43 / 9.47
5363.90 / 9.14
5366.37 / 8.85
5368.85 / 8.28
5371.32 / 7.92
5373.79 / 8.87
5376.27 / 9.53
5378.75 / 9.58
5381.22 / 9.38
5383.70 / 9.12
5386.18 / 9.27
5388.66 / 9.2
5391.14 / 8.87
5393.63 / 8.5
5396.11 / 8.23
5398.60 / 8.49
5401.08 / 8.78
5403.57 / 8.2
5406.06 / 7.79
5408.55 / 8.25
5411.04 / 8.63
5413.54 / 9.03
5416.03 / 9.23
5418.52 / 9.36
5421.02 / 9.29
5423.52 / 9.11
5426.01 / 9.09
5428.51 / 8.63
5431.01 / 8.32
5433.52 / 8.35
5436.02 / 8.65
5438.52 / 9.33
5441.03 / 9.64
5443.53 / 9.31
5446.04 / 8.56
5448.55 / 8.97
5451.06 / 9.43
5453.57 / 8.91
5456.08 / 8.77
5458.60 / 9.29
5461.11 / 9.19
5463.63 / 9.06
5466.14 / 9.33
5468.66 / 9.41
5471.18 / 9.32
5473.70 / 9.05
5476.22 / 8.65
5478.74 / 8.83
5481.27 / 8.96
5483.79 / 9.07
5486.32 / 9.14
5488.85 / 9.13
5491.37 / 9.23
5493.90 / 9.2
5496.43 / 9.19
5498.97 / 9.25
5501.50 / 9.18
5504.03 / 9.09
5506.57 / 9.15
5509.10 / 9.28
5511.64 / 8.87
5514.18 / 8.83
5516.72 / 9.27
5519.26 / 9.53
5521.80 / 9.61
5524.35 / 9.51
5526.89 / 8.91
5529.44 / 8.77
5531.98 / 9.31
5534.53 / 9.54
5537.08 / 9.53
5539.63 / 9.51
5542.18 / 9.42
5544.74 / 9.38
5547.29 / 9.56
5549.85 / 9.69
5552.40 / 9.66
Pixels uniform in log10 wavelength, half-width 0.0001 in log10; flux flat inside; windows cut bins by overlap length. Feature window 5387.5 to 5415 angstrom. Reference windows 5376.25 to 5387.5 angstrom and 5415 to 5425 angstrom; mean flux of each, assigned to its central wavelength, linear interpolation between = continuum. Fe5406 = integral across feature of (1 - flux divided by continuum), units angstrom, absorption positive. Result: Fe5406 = 2.2 angstrom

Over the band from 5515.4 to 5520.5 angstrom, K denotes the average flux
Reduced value 9.4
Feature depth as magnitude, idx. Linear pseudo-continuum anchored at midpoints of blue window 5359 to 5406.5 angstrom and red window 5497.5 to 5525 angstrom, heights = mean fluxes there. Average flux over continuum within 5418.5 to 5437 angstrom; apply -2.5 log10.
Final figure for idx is 0.02 mag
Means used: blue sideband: 8.86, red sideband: 9.23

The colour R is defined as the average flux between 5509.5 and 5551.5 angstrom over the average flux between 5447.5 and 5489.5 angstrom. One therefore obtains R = 1.03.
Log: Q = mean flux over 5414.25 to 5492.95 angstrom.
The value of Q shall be 9.05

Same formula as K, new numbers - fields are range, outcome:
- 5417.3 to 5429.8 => 9.09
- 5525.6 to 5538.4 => 9.22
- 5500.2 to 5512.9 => 9.12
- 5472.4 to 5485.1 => 8.91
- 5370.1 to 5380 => 8.98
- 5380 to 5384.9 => 9.25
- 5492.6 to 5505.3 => 9.18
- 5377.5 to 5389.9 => 9.31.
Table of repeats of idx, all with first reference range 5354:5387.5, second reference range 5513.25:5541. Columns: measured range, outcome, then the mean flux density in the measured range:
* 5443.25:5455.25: 0.03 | 9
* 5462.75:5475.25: 0.00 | 9.23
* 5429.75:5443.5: 0.04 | 8.9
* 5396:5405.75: 0.10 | 8.39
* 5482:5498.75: 0.01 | 9.16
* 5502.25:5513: 0.02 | 9.1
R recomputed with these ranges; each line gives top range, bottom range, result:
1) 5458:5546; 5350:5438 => 1.03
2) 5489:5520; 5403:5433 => 1.05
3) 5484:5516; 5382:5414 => 1.06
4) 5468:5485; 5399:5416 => 1.06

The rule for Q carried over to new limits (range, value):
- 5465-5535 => 9.16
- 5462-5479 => 9.11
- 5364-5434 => 8.8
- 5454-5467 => 9.11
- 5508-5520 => 9.14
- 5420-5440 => 8.85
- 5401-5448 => 8.82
